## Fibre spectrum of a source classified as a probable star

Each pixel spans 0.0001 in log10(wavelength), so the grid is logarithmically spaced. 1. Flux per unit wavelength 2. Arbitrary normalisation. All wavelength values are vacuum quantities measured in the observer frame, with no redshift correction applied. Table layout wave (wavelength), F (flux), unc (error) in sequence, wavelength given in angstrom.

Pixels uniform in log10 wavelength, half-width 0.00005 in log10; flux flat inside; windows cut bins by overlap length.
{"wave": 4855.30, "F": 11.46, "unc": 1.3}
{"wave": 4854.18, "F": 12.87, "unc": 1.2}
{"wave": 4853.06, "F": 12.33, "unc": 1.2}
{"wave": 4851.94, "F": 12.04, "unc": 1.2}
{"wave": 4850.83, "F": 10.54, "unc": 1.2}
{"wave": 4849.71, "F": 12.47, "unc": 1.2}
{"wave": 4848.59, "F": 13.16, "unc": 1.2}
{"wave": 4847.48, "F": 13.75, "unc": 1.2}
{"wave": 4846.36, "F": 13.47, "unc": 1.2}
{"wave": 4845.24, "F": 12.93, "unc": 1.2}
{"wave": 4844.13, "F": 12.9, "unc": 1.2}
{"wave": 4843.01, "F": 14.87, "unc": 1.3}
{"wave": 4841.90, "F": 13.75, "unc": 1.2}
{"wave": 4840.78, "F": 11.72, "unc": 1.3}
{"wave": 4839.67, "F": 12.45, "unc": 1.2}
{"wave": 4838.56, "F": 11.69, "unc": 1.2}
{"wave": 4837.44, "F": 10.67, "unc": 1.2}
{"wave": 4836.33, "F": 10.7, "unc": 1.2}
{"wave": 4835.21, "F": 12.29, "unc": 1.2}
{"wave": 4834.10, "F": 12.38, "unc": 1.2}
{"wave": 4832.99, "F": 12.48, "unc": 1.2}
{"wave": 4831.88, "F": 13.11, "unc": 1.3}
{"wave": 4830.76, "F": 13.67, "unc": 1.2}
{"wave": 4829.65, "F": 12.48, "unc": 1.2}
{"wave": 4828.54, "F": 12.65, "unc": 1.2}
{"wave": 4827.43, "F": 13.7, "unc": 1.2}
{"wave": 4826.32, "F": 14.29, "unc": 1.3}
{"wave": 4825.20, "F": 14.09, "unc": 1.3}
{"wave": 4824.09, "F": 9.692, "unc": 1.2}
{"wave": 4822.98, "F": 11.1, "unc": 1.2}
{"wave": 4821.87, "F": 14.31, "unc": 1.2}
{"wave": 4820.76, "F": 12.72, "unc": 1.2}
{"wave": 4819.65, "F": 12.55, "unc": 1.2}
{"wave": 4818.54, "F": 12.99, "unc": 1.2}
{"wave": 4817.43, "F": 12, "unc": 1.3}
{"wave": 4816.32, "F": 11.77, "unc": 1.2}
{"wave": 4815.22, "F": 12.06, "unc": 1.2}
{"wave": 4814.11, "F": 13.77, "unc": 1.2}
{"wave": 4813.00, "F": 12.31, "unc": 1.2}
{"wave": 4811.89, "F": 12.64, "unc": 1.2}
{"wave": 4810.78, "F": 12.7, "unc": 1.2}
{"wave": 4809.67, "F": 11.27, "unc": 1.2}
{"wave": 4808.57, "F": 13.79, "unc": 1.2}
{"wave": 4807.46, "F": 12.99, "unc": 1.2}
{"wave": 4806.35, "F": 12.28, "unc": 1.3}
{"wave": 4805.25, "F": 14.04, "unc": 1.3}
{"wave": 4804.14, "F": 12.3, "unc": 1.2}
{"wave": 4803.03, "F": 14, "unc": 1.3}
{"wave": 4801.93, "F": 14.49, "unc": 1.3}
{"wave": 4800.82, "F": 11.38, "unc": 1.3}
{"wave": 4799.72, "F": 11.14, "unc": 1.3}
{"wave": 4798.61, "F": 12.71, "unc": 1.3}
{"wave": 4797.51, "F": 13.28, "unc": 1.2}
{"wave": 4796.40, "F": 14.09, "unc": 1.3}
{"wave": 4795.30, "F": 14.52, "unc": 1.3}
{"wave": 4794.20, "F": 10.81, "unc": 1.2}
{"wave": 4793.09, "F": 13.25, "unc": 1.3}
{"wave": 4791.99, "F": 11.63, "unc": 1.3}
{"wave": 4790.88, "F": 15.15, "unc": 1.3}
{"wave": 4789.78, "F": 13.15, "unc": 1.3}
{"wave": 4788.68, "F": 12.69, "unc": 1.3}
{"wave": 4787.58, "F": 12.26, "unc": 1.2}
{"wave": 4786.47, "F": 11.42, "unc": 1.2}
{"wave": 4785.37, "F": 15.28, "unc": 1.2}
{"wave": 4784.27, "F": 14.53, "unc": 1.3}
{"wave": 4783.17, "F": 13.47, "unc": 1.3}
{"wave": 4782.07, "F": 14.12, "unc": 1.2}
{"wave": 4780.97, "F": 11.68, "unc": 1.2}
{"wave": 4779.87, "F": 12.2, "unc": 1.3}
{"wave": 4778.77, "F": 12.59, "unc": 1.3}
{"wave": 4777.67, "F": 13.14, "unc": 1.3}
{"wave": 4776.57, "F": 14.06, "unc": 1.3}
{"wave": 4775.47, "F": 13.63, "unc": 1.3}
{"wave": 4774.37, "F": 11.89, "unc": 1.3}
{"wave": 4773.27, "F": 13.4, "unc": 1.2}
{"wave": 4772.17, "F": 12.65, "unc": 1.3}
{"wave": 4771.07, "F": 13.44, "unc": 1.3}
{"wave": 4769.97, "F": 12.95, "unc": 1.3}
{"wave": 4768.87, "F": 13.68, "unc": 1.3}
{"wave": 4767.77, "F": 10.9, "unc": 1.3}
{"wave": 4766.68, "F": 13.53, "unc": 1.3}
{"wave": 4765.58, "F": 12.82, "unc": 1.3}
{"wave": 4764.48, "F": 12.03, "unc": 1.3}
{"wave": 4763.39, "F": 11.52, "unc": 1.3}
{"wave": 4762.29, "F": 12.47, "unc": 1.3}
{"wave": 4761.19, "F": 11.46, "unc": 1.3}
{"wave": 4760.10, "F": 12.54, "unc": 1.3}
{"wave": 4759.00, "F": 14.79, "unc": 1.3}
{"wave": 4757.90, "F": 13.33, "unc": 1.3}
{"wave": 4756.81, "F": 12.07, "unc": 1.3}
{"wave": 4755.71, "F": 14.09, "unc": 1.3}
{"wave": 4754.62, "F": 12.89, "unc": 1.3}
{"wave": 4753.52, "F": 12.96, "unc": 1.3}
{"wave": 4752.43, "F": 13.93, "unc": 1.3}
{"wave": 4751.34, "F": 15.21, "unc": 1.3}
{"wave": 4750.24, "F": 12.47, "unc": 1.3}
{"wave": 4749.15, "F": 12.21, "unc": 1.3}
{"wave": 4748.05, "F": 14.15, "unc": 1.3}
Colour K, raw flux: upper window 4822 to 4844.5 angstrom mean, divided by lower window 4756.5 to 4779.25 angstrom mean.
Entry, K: 1.0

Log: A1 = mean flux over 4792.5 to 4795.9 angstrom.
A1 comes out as 12.9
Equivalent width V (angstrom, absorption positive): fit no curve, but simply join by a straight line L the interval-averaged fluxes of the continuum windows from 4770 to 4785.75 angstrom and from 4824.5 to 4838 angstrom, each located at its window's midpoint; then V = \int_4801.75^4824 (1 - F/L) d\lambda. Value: 0.3 angstrom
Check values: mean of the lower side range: 13.3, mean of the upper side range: 12.7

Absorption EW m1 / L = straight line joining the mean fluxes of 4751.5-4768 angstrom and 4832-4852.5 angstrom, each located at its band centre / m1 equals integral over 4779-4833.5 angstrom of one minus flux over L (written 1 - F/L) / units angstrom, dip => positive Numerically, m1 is -1.0 angstrom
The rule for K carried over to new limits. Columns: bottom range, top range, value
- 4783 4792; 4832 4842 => 0.90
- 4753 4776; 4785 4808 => 1.01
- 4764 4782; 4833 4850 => 0.98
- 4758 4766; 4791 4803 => 1.03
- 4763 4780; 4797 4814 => 1.00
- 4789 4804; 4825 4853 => 0.98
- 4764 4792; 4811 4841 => 0.96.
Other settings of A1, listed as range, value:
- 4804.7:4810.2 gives 12.9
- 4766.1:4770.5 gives 12.8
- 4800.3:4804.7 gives 13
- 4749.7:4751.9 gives 13.8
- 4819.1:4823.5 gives 12.7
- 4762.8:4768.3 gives 12.2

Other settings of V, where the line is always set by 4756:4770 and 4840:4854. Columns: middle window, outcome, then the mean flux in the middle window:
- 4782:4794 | -0.53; 13.3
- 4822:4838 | 0.44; 12.4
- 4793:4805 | -0.20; 12.9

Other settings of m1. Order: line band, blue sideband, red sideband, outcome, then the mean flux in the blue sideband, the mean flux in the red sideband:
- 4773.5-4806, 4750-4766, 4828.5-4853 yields -0.6 angstrom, 13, 12.5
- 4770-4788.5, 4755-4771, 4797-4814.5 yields -0.5 angstrom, 12.8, 12.8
